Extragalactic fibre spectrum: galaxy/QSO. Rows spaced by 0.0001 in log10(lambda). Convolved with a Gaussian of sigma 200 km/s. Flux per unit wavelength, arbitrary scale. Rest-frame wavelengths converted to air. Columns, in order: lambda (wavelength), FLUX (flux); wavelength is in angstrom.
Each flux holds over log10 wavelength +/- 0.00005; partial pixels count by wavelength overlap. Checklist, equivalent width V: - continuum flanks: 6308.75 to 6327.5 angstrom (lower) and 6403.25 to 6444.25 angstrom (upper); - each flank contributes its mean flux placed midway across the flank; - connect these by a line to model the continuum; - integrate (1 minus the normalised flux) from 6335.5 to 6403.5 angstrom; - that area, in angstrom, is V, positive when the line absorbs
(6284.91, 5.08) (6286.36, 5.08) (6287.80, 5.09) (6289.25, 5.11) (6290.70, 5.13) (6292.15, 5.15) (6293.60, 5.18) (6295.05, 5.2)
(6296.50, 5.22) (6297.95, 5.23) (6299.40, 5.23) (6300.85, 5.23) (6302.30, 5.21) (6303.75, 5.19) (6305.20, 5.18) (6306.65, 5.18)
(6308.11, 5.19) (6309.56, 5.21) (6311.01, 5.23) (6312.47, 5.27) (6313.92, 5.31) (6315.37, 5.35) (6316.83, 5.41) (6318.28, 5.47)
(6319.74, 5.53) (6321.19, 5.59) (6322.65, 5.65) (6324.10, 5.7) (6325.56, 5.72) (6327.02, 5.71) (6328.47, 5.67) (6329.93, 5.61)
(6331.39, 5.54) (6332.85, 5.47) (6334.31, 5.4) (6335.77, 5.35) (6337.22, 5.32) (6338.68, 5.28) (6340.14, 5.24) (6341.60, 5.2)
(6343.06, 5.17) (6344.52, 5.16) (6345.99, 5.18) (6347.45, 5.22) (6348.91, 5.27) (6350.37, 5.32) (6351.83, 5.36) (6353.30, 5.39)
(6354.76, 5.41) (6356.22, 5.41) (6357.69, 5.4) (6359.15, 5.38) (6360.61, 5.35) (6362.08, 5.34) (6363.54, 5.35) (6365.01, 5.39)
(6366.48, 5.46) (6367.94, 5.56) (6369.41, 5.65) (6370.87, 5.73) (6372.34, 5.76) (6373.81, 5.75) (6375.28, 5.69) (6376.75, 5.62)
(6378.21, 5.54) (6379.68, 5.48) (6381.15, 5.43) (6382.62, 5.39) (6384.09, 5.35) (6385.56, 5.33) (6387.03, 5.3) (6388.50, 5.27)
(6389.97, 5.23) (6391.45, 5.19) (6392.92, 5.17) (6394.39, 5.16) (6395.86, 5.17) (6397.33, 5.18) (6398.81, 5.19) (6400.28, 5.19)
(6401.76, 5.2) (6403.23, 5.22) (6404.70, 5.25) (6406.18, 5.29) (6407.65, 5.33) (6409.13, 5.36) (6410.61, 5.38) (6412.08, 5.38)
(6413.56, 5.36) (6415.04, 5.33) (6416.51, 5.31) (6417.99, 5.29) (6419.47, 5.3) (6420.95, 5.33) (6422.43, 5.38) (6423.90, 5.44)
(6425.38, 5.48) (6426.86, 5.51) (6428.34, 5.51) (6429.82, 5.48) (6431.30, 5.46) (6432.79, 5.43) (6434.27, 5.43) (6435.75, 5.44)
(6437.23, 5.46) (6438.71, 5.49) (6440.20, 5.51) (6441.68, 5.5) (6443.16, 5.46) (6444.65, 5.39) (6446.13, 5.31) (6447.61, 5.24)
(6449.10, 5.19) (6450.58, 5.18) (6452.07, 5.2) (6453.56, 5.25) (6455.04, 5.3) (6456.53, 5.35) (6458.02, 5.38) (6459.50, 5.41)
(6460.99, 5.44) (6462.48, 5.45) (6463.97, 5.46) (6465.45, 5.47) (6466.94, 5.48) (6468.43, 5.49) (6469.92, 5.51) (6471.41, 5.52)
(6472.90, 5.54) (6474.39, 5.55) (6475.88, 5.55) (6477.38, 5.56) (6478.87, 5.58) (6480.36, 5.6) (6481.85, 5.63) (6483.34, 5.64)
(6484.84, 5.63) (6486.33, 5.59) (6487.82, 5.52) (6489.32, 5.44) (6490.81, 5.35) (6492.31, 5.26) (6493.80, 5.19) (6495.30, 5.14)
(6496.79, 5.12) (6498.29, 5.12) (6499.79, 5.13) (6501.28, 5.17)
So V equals 1.0 angstrom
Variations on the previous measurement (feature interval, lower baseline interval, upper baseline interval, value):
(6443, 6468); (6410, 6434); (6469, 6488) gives 0.7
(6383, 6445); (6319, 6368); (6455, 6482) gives 1.3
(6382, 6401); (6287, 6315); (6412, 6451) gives 0.3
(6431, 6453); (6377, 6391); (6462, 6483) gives 0.4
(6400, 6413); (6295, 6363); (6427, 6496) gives 0.3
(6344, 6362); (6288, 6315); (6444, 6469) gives -0.2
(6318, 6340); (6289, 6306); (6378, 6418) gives -1.3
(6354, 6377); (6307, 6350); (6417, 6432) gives -0.5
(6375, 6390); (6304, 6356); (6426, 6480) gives -0.1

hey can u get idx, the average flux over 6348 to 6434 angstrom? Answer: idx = 5.38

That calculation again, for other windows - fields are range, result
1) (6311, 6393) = 5.42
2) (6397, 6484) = 5.4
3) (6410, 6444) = 5.42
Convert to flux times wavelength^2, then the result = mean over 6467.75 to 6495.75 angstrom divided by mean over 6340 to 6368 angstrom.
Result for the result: 1.07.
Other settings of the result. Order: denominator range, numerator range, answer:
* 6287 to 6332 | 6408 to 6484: 1.06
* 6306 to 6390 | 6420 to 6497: 1.04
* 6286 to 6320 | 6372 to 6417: 1.05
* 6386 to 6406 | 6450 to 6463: 1.04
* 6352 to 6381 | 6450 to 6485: 1.02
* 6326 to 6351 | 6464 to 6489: 1.08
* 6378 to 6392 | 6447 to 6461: 1.01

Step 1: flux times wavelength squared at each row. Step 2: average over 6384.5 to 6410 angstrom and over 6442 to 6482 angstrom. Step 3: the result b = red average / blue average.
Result 1.06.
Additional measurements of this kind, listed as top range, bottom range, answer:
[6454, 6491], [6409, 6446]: 1.03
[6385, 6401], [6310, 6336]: 0.97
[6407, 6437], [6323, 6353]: 1.03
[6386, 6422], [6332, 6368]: 1.00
